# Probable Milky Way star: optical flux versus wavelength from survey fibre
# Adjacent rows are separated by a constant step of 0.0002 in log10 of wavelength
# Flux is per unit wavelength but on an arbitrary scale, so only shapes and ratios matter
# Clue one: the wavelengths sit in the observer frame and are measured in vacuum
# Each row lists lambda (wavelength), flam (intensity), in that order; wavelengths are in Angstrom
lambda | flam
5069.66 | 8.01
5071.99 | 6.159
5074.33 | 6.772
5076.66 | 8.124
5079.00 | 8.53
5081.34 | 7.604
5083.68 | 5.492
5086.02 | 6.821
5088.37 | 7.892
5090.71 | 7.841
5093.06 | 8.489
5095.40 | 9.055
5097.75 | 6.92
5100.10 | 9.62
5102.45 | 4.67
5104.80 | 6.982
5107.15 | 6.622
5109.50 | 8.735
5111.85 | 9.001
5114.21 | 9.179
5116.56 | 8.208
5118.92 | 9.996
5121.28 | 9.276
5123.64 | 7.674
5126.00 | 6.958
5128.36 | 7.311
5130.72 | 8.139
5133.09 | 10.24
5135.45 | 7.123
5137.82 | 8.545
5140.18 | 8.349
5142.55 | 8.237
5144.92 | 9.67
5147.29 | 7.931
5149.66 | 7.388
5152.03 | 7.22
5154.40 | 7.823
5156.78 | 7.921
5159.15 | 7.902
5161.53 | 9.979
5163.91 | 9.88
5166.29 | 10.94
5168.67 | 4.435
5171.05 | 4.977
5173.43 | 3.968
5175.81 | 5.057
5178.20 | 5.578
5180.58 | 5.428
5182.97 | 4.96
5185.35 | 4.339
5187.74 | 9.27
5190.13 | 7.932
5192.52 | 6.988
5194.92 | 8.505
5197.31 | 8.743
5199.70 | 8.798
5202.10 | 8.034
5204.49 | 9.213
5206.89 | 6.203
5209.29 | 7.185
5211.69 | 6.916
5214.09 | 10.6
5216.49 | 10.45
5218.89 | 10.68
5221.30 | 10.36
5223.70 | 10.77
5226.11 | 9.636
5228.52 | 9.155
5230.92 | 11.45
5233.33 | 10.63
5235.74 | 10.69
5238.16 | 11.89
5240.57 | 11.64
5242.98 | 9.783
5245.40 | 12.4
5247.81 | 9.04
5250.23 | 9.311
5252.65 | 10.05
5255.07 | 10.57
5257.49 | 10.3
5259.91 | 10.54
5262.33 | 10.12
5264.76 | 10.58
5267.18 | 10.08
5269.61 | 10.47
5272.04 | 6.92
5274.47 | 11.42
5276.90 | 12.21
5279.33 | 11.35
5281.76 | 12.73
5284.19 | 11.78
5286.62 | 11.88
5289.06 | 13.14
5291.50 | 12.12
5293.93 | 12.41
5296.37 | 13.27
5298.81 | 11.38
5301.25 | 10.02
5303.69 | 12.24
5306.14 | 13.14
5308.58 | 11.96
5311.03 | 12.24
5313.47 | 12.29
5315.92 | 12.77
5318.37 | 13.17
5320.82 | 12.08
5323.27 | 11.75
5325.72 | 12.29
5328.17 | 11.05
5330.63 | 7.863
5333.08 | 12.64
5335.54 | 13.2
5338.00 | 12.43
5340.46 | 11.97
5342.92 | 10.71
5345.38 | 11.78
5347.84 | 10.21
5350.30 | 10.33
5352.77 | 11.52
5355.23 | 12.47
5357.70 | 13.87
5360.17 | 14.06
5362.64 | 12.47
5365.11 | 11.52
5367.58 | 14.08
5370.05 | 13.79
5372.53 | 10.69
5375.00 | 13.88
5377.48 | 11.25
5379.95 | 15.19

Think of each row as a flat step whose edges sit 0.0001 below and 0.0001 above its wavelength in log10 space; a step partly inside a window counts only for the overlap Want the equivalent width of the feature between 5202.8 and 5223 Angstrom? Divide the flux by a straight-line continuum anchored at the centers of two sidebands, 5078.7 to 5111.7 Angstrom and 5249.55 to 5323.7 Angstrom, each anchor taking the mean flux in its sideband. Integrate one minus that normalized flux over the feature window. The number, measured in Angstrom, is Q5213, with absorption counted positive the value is 1.99 Angstrom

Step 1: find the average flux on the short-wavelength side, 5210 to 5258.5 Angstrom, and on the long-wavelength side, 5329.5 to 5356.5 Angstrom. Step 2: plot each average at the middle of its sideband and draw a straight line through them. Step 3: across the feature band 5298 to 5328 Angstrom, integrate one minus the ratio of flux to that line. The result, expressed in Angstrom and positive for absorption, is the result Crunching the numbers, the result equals -2.7 Angstrom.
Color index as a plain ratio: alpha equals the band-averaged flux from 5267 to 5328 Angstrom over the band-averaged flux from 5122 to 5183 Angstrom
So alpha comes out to 1.6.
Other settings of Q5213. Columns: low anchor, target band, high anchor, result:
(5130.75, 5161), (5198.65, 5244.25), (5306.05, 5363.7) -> 0.27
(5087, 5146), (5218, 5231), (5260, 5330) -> 0.03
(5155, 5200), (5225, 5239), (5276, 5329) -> -1.84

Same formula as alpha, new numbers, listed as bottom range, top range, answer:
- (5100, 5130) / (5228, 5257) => 1.33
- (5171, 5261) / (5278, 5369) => 1.37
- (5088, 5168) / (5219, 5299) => 1.32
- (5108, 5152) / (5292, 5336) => 1.43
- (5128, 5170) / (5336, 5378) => 1.47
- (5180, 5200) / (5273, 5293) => 1.67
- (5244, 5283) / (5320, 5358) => 1.10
